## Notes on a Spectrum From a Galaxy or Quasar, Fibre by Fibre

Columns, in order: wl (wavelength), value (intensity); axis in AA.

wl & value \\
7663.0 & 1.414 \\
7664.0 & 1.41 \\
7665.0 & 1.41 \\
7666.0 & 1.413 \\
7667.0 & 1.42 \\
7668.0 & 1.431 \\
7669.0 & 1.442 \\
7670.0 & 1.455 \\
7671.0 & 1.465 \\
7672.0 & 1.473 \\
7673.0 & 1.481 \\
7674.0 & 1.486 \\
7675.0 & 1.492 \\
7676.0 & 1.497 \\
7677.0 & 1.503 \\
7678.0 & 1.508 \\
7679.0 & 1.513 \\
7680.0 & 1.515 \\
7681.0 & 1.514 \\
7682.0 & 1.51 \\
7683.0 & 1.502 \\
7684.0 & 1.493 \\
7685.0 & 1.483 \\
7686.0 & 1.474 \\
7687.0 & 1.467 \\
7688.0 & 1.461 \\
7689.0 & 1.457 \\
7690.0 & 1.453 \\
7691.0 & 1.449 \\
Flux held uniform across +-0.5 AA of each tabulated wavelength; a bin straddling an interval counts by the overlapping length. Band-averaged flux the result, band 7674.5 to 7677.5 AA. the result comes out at 1.5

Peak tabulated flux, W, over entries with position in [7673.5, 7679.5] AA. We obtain 1.513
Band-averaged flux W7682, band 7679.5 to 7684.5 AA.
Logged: 1.51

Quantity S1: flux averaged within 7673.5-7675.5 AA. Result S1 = 1.49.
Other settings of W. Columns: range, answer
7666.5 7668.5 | 1.431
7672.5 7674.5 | 1.486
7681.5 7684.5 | 1.51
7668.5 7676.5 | 1.497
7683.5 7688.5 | 1.493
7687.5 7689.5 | 1.461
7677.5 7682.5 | 1.515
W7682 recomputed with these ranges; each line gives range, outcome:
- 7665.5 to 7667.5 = 1.42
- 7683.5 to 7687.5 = 1.48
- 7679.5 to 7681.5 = 1.51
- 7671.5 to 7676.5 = 1.49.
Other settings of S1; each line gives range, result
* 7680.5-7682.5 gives 1.51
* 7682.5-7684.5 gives 1.5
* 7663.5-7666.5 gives 1.41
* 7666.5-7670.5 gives 1.44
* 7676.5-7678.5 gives 1.51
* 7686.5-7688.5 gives 1.46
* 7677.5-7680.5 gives 1.51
